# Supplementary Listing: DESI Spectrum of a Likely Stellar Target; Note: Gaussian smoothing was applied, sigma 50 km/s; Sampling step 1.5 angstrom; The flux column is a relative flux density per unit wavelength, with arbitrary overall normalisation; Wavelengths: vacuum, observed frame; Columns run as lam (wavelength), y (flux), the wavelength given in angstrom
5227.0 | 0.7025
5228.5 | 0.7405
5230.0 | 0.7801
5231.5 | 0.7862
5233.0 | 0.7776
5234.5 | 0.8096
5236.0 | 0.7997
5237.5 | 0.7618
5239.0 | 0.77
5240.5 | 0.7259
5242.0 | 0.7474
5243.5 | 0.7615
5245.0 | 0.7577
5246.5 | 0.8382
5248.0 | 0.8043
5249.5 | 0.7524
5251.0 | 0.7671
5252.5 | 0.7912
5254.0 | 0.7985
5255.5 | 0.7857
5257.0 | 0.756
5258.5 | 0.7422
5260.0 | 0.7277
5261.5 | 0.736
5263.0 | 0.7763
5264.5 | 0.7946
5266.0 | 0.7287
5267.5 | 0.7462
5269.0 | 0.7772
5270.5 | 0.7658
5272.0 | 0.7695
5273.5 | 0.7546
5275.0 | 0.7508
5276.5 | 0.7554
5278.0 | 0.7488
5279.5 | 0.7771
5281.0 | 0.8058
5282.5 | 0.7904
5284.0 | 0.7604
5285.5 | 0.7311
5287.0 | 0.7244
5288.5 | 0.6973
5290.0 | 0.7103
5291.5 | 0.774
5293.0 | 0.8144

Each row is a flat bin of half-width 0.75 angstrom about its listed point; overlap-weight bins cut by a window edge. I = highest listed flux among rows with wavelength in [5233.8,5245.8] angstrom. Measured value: 0.8096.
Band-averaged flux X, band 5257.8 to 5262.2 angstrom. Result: 0.735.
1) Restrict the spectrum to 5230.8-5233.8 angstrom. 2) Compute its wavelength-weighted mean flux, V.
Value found 0.782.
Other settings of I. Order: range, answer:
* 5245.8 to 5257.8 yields 0.8382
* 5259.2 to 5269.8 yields 0.7946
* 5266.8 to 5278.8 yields 0.7772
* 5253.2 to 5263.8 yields 0.7985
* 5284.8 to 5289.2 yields 0.7311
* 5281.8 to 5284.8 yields 0.7904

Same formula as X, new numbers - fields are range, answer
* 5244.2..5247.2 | 0.797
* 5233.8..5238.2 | 0.79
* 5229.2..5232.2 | 0.782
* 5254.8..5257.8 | 0.77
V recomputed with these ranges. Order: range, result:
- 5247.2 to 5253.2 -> 0.779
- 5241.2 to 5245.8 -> 0.756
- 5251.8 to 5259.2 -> 0.775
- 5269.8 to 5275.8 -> 0.76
